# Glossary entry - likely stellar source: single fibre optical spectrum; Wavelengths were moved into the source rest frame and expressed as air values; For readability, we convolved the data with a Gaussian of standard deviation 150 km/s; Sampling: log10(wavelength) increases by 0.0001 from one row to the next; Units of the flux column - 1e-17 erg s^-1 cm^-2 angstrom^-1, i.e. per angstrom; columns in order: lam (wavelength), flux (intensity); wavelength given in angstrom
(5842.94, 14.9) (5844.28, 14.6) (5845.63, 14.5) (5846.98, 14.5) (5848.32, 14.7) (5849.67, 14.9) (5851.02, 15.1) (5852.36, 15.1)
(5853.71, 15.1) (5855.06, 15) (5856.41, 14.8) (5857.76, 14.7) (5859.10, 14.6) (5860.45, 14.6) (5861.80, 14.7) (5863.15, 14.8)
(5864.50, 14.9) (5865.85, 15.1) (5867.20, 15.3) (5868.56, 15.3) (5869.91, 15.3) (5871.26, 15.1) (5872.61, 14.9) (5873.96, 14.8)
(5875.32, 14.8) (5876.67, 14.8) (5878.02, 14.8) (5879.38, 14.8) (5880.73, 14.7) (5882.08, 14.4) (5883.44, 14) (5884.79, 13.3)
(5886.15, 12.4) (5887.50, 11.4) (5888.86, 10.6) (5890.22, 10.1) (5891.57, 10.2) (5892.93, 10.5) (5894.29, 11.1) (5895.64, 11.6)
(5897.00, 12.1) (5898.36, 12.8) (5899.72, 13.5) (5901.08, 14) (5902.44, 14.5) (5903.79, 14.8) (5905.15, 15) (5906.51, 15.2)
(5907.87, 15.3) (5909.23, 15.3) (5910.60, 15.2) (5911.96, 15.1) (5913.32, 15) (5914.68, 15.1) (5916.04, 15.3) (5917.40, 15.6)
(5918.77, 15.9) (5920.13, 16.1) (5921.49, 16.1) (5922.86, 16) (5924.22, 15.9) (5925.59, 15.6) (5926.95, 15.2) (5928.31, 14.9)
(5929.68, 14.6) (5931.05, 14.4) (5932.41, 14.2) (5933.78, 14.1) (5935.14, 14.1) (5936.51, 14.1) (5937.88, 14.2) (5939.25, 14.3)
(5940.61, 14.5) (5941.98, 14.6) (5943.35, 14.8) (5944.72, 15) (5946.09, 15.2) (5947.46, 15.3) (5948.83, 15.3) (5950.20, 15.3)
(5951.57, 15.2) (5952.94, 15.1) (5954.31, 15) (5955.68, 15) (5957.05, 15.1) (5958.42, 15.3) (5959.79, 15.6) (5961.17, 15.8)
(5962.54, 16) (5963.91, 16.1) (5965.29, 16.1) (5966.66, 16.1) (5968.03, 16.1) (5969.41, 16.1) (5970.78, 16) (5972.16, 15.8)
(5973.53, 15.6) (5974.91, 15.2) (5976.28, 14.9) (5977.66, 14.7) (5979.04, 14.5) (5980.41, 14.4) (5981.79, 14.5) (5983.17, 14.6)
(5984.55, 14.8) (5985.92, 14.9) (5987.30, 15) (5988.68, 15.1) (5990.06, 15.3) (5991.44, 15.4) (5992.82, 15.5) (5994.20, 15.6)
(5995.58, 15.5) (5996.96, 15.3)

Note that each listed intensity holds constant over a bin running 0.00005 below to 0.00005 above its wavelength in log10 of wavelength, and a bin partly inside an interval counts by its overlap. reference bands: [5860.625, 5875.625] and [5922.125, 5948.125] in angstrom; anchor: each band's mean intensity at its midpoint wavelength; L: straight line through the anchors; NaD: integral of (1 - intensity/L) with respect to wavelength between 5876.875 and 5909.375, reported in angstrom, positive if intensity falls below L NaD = 3.8 angstrom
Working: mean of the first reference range 15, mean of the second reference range 14.8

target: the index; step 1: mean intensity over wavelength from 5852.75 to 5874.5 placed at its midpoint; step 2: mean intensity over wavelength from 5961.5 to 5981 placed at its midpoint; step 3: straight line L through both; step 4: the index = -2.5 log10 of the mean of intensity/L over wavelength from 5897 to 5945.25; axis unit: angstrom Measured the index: 0.032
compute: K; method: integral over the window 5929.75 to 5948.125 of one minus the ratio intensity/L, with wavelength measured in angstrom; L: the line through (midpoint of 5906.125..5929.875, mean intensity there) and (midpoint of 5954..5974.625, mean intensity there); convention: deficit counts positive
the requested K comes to 1.2 angstrom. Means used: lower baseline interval 15.4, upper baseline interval 15.7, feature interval 14.5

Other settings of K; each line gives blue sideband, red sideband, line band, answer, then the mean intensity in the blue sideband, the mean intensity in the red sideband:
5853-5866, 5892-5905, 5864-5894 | 0.4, 14.8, 12.8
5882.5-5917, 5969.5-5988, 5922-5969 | -2.6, 13.4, 15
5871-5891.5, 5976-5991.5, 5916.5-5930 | -1.5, 13.5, 14.8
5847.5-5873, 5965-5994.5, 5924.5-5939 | 0.5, 14.9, 15.3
